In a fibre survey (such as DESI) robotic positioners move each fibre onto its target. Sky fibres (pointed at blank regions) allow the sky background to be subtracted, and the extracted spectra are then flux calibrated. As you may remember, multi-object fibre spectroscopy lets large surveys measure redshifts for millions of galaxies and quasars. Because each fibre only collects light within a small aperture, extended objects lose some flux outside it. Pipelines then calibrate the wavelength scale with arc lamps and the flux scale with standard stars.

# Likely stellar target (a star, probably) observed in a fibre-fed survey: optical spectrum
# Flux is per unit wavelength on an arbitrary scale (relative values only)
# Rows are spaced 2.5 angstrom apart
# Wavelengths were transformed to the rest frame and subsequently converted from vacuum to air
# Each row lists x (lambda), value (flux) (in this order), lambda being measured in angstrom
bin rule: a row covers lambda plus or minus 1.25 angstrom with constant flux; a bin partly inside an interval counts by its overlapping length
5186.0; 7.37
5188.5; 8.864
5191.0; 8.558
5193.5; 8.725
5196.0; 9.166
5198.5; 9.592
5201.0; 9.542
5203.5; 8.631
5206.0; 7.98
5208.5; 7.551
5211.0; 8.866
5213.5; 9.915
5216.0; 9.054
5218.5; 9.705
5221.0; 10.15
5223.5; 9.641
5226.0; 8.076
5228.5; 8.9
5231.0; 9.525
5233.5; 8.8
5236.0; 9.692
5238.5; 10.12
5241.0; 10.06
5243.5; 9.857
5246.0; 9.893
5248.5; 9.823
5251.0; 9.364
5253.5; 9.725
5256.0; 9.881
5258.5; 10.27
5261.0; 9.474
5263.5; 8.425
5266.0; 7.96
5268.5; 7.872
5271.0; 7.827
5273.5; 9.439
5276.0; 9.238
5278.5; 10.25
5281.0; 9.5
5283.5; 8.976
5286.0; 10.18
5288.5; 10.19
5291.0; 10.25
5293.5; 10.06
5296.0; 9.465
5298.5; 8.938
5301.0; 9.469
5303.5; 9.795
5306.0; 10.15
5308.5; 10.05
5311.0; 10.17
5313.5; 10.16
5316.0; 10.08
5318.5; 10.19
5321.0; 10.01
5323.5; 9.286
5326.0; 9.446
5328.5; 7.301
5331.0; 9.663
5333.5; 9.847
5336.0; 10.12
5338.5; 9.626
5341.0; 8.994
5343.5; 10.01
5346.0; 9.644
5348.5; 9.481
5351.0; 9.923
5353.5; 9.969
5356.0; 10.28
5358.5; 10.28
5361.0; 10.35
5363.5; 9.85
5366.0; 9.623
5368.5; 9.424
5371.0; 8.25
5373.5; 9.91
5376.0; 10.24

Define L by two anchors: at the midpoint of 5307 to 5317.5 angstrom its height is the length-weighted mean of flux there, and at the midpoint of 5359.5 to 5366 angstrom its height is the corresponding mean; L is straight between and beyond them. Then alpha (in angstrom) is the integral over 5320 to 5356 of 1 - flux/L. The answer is 1.86 angstrom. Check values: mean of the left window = 10.1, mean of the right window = 10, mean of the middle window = 9.55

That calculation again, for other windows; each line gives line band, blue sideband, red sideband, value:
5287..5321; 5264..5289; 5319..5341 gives -2.5 angstrom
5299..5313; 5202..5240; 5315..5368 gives -0.5 angstrom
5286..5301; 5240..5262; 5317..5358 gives -0.1 angstrom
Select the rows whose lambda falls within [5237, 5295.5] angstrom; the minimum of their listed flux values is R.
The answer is 7.827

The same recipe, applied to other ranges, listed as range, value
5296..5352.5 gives 7.301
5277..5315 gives 8.938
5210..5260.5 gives 8.076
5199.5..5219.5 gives 7.551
